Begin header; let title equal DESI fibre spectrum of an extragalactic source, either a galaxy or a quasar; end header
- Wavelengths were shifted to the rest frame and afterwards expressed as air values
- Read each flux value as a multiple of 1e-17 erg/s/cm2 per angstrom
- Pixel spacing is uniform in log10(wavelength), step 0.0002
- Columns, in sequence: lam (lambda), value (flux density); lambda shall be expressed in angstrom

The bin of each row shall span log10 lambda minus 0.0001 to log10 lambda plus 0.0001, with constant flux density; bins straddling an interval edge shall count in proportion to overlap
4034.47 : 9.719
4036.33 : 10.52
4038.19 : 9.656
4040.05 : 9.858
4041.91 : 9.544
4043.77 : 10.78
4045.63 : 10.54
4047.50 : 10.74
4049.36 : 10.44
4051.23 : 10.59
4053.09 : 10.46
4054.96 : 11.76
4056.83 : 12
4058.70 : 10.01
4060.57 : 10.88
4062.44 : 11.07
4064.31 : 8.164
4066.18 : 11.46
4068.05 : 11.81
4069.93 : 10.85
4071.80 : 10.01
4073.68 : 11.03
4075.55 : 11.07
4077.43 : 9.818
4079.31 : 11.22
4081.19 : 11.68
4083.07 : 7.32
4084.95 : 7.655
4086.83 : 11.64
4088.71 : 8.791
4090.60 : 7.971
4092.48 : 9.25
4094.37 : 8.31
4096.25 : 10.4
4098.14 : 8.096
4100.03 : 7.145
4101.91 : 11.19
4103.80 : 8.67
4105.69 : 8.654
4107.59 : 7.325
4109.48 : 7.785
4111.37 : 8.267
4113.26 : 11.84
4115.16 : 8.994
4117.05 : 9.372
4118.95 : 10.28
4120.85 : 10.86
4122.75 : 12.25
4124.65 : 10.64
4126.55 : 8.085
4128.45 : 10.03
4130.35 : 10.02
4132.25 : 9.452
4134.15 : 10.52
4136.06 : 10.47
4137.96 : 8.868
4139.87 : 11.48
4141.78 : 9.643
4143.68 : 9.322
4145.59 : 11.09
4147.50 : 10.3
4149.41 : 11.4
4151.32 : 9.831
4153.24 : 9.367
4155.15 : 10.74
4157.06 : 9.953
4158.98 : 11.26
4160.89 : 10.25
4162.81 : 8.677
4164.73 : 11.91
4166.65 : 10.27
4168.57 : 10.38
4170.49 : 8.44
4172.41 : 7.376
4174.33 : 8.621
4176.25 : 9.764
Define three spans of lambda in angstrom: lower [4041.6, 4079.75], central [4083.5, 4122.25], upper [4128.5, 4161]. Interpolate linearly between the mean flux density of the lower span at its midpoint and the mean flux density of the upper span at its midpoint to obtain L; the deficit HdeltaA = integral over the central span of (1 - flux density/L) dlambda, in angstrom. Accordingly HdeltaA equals 4.88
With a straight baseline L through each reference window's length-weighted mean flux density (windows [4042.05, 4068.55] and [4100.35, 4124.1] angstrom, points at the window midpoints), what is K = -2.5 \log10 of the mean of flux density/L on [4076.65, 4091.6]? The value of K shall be 0.07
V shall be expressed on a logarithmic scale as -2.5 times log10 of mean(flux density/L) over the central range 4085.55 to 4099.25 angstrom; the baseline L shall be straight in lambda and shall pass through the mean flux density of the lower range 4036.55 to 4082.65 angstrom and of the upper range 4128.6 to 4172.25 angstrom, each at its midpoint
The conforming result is 0.14 mag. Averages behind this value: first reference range 10.6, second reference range 10.1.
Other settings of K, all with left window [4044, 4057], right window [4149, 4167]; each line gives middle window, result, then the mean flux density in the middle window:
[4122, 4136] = 0.036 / 10.1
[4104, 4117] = 0.193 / 8.84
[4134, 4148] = 0.024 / 10.2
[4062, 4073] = 0.023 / 10.5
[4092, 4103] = 0.174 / 9.06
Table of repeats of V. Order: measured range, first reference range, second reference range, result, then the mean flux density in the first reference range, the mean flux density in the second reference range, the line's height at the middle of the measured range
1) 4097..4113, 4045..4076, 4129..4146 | 0.21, 10.8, 10.1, 10.4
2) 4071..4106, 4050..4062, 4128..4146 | 0.12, 10.9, 10.1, 10.6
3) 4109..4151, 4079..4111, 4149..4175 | -0.07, 8.95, 9.87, 9.43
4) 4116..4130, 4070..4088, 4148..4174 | -0.01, 10.2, 9.96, 10.1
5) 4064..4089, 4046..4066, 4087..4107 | -0.05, 10.6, 8.93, 9.78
